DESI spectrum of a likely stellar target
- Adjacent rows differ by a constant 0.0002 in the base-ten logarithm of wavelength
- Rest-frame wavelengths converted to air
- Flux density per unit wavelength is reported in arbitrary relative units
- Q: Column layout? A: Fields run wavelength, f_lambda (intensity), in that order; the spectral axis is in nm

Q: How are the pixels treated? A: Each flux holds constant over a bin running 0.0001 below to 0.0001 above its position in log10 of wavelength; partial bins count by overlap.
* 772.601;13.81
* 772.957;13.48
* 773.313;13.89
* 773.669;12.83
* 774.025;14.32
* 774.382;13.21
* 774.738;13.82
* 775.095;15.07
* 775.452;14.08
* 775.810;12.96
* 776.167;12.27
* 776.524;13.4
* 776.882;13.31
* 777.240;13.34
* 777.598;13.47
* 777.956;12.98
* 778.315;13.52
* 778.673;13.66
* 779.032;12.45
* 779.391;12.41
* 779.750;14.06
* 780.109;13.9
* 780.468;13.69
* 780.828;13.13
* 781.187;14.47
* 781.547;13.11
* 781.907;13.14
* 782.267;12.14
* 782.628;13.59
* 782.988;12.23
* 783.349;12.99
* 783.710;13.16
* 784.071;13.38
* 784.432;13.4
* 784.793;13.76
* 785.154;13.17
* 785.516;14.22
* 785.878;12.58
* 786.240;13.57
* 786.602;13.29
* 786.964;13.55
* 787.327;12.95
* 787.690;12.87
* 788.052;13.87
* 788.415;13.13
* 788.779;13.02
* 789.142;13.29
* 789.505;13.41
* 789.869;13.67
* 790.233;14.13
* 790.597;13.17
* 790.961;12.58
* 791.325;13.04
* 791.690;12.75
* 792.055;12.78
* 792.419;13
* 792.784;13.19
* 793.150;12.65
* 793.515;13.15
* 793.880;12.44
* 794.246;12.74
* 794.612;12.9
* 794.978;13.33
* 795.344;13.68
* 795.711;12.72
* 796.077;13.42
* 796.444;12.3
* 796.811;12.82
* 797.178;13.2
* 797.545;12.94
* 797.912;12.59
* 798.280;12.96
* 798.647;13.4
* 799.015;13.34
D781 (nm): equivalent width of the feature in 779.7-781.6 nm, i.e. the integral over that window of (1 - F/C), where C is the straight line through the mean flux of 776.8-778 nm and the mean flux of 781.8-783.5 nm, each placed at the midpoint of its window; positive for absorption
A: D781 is -0.11 nm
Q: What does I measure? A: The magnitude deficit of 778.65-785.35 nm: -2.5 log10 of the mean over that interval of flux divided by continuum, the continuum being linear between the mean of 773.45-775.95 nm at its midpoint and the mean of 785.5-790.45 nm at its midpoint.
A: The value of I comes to 0.02 mag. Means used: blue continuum 13.8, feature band 13.2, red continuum 13.4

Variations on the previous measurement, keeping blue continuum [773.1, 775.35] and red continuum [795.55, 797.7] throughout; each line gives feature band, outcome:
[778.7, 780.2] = 0.03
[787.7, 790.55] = -0.02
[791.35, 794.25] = 0.02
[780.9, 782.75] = 0.02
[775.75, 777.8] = 0.05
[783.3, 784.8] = 0.01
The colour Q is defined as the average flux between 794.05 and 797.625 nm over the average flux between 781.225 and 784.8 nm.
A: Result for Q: 0.99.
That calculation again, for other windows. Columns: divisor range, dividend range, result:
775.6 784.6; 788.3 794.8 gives 0.99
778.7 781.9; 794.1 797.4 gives 0.97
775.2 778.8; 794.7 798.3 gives 0.97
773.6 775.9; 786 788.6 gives 0.96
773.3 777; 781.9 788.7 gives 0.97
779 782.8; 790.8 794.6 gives 0.96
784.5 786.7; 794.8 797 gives 0.97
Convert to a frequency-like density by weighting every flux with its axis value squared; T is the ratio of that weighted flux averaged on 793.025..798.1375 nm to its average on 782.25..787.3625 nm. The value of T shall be 1.00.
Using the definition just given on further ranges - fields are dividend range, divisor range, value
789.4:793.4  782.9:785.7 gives 1.00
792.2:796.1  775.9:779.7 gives 1.03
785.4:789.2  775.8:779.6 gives 1.04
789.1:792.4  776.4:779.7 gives 1.03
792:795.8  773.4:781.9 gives 1.01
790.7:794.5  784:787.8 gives 0.98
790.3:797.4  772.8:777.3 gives 1.00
